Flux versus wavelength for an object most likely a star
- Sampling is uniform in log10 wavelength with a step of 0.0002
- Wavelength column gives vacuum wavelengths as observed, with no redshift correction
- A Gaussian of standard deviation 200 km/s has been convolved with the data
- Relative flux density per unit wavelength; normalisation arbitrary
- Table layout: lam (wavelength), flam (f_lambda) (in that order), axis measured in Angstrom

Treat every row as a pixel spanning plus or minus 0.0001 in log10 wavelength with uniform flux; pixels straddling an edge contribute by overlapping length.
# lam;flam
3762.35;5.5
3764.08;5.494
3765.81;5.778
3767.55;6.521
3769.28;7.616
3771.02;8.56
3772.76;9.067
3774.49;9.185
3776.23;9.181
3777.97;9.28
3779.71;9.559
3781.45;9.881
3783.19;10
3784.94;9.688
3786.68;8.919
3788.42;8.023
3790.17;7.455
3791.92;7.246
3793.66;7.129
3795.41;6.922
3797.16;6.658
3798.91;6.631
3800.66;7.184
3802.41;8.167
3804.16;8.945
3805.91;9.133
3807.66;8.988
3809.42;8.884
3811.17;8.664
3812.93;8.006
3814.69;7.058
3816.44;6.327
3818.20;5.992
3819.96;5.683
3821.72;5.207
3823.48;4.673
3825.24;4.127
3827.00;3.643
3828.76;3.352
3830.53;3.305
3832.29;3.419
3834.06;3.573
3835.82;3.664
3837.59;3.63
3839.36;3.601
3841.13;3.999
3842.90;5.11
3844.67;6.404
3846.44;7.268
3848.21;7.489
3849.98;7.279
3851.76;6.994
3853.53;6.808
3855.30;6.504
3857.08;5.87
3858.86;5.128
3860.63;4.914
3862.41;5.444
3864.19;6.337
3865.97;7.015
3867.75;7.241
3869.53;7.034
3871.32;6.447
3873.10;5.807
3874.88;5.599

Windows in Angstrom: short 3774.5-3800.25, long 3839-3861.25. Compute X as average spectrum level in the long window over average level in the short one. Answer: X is 0.72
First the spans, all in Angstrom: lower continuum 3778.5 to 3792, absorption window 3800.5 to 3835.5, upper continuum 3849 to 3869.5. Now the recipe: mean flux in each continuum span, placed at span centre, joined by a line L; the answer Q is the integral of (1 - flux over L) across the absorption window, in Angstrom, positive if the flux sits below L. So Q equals 7.8 Angstrom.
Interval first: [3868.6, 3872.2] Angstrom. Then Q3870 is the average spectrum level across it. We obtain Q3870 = 6.74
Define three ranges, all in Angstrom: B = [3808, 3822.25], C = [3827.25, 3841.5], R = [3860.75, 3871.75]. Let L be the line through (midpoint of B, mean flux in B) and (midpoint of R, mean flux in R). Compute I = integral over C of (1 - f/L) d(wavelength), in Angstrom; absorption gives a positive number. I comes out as 6.9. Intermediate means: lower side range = 7.09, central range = 3.55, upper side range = 6.47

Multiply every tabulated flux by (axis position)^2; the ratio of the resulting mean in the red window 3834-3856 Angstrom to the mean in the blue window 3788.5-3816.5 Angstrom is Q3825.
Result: 0.74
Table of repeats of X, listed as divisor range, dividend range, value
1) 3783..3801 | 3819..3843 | 0.52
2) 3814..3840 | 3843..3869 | 1.44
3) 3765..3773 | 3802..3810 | 1.20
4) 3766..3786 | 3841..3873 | 0.72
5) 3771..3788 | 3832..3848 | 0.50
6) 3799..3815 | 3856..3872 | 0.74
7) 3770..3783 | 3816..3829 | 0.53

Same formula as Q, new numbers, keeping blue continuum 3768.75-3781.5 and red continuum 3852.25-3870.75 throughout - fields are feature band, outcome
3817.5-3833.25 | 6.5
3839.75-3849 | 1.2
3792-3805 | 1.4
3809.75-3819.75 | 0.7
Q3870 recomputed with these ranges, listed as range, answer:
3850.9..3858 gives 6.54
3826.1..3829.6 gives 3.51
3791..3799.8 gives 6.92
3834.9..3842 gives 3.72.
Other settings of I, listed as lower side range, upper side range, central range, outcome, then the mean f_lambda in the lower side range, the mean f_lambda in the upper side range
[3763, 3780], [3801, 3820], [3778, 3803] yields -0.72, 7.94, 7.88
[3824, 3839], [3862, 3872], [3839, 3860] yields -3.86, 3.62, 6.64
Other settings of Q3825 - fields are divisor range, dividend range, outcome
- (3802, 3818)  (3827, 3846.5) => 0.52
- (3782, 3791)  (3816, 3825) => 0.62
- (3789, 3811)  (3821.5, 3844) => 0.51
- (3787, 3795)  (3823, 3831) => 0.51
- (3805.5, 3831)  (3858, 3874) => 1.02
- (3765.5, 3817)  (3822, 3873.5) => 0.68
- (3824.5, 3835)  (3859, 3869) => 1.76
